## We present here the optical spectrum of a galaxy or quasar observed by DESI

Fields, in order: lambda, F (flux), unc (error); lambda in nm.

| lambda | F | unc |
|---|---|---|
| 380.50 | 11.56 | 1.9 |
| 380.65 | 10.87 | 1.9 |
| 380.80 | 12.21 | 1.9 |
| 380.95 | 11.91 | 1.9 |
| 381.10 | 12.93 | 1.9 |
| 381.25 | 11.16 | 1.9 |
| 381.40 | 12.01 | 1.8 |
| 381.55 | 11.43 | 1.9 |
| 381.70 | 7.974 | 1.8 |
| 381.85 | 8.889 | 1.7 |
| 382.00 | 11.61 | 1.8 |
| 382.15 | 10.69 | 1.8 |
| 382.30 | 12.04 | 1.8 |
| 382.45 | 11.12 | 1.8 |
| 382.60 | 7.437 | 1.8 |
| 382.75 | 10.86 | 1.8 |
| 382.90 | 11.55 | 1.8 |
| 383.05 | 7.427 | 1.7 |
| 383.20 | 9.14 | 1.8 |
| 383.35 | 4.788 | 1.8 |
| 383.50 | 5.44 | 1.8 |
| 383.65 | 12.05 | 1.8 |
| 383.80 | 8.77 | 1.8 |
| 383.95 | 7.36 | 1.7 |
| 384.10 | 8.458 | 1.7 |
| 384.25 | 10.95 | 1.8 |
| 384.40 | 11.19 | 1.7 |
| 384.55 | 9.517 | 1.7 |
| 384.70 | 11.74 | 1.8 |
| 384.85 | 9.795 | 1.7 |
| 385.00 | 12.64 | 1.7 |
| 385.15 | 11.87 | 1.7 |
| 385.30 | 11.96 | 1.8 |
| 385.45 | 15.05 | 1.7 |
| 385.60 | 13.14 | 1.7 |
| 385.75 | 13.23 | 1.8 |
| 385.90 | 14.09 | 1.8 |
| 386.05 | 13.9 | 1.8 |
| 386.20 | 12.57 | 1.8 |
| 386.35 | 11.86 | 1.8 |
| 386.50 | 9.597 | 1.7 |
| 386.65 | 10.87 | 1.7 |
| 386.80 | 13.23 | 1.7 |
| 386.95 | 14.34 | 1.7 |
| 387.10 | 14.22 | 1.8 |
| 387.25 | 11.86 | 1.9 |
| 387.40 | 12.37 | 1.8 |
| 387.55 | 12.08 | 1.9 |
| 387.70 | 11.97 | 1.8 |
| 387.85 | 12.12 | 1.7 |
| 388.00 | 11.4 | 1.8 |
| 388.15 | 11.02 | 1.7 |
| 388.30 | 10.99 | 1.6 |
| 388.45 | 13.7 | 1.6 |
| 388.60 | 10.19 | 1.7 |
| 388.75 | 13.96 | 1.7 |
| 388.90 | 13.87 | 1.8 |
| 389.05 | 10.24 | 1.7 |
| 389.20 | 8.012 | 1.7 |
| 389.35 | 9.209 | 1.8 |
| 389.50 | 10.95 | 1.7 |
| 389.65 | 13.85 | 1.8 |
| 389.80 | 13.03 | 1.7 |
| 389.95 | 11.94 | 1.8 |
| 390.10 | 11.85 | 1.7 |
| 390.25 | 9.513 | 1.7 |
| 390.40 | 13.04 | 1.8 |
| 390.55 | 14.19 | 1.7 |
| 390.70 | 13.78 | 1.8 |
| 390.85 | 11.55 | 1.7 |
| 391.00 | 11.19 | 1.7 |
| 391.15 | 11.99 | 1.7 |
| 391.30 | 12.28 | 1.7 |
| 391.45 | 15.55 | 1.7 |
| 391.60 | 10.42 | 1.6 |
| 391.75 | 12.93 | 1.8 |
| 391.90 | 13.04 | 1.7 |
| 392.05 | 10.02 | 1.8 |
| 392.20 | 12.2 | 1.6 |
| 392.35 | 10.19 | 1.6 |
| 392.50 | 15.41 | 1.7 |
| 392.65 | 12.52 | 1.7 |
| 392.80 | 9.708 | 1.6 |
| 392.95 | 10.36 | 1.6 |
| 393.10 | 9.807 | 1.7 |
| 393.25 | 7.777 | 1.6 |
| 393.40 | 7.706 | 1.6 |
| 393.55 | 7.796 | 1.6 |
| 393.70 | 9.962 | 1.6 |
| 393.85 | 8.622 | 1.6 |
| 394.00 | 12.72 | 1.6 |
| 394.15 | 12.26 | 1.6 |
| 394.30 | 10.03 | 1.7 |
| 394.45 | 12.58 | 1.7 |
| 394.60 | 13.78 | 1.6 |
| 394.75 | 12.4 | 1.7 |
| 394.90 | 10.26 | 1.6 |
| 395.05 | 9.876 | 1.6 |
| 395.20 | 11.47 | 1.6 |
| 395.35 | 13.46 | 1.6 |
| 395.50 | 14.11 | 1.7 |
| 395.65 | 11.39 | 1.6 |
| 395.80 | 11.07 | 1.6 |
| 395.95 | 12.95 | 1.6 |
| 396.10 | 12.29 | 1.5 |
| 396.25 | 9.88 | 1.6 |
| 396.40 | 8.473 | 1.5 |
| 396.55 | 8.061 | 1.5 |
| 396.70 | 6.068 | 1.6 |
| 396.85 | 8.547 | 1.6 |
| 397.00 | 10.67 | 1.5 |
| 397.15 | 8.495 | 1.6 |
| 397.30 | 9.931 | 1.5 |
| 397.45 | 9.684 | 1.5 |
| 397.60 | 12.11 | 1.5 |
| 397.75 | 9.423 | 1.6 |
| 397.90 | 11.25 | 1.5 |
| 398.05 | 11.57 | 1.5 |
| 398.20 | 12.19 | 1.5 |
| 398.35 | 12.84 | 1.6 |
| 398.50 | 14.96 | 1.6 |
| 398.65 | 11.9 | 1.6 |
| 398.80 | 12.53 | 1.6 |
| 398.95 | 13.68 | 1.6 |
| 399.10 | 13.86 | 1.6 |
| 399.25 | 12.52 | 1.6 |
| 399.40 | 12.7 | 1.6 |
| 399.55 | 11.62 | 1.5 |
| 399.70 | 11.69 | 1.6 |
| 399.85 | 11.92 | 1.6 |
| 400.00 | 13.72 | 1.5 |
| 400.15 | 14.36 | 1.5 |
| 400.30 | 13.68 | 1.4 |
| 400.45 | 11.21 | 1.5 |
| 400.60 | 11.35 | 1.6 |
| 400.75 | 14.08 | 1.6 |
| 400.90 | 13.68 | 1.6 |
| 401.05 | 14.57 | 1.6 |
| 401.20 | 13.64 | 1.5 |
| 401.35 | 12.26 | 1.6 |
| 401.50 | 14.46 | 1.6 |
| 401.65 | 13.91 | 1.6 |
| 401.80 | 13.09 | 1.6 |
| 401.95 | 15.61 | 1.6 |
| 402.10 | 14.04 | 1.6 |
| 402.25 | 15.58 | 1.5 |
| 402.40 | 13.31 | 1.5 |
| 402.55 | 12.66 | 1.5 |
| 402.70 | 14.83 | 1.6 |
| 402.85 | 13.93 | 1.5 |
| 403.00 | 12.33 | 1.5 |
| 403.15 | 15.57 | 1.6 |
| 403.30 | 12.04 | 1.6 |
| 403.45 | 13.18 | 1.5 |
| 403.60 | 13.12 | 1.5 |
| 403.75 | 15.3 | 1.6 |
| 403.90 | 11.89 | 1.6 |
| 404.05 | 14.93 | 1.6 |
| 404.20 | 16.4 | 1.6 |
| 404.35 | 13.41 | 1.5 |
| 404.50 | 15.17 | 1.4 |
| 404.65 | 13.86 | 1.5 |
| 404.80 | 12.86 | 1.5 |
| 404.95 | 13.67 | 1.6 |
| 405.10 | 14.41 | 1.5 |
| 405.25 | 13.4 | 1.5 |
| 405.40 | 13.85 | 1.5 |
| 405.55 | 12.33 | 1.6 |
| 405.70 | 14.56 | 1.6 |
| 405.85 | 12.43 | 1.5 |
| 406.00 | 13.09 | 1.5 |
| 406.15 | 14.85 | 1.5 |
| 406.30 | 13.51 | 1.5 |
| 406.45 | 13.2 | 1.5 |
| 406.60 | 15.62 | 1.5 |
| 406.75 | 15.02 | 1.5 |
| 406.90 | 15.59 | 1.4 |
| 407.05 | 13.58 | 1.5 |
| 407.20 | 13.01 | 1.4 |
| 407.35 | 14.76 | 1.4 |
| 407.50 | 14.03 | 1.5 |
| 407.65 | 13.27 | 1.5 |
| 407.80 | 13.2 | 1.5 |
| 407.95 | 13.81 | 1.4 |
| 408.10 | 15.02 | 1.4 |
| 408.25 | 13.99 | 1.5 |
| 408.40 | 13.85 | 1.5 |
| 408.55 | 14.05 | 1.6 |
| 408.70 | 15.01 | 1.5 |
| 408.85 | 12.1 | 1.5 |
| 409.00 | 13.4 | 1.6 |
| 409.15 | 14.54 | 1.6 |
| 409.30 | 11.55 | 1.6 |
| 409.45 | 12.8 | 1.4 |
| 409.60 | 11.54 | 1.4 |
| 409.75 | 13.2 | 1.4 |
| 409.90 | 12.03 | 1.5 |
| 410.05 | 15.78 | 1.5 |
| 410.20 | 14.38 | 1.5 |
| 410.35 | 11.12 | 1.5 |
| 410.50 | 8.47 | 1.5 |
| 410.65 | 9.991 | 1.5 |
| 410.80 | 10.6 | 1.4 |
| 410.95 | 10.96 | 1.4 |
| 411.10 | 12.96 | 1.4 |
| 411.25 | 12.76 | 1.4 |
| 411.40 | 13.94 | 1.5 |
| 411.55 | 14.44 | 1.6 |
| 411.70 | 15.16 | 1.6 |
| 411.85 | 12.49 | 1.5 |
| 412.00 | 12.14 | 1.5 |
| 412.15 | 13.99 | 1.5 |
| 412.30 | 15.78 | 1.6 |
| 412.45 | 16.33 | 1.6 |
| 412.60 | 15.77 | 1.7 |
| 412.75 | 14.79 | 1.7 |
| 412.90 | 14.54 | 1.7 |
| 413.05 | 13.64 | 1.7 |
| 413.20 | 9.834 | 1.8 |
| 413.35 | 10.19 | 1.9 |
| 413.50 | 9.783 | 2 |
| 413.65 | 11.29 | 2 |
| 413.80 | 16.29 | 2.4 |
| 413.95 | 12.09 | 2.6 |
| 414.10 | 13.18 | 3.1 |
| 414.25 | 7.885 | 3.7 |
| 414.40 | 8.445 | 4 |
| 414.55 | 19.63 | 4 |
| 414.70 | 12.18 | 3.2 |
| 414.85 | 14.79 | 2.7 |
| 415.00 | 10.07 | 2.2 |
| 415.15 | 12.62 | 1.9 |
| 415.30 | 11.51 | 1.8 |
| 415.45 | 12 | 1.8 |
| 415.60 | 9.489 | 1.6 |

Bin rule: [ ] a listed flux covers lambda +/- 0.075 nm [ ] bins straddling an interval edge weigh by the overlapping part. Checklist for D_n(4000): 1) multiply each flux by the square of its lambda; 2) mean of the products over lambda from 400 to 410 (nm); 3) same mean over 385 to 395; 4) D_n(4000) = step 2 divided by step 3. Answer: 1.25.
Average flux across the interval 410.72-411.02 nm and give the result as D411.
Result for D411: 10.8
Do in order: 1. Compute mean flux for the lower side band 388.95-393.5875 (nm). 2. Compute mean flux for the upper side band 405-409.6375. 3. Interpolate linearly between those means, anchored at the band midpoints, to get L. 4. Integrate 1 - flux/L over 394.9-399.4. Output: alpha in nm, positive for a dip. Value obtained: 0.38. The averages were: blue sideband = 11.4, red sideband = 13.7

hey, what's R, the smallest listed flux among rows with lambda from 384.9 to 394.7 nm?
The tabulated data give 7.706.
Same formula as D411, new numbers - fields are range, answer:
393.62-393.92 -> 9.28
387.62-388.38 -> 11.5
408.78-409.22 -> 13.3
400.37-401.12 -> 13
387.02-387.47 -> 12.8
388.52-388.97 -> 12.7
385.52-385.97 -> 13.5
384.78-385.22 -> 11.4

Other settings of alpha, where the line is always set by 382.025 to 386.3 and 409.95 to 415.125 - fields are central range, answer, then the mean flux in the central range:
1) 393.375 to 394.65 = 0.09 nm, 10.7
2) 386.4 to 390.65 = -0.35 nm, 11.9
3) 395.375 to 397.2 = 0.21 nm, 10.3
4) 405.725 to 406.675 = -0.11 nm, 13.8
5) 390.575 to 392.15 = -0.16 nm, 12.3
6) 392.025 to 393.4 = 0.07 nm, 10.7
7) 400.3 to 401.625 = -0.14 nm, 13.2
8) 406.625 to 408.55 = -0.26 nm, 14.1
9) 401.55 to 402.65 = -0.19 nm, 14.1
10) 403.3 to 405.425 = -0.30 nm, 13.9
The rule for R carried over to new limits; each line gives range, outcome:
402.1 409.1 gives 11.89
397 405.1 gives 8.495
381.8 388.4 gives 4.788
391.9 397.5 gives 6.068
